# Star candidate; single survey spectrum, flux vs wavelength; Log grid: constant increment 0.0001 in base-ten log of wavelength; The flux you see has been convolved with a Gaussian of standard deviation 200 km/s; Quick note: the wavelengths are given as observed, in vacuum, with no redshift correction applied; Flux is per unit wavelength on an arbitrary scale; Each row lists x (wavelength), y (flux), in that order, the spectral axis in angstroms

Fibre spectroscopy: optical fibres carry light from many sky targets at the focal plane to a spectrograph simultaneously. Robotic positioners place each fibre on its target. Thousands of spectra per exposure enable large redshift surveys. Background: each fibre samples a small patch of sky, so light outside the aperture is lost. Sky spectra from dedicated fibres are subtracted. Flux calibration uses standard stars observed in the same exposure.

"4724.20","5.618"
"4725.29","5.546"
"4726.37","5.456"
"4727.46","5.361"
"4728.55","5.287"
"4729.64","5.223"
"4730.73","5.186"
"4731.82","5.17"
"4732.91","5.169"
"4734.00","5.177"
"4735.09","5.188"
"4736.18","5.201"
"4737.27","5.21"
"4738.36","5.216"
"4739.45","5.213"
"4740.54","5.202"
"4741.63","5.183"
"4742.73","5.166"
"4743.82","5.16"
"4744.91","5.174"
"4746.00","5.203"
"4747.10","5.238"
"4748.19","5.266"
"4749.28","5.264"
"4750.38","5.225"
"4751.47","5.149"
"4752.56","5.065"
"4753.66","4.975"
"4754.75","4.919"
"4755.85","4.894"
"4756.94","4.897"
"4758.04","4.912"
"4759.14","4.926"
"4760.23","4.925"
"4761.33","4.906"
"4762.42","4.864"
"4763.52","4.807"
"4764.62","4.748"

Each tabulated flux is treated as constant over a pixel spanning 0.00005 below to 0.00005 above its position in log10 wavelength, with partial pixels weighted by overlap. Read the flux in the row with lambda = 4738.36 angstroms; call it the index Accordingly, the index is 5.216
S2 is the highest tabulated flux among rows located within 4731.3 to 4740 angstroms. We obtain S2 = 5.216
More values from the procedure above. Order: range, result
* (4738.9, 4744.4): 5.213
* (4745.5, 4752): 5.266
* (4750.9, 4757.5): 5.149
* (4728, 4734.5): 5.287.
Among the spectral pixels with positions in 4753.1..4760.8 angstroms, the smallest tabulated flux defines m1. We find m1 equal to 4.894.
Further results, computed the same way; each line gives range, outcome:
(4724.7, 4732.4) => 5.17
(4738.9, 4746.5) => 5.16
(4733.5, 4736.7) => 5.177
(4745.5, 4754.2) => 4.975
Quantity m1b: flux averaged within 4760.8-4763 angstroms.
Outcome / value 4.89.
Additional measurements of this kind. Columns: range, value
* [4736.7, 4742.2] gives 5.2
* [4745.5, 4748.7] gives 5.23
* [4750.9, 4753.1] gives 5.13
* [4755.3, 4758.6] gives 4.89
